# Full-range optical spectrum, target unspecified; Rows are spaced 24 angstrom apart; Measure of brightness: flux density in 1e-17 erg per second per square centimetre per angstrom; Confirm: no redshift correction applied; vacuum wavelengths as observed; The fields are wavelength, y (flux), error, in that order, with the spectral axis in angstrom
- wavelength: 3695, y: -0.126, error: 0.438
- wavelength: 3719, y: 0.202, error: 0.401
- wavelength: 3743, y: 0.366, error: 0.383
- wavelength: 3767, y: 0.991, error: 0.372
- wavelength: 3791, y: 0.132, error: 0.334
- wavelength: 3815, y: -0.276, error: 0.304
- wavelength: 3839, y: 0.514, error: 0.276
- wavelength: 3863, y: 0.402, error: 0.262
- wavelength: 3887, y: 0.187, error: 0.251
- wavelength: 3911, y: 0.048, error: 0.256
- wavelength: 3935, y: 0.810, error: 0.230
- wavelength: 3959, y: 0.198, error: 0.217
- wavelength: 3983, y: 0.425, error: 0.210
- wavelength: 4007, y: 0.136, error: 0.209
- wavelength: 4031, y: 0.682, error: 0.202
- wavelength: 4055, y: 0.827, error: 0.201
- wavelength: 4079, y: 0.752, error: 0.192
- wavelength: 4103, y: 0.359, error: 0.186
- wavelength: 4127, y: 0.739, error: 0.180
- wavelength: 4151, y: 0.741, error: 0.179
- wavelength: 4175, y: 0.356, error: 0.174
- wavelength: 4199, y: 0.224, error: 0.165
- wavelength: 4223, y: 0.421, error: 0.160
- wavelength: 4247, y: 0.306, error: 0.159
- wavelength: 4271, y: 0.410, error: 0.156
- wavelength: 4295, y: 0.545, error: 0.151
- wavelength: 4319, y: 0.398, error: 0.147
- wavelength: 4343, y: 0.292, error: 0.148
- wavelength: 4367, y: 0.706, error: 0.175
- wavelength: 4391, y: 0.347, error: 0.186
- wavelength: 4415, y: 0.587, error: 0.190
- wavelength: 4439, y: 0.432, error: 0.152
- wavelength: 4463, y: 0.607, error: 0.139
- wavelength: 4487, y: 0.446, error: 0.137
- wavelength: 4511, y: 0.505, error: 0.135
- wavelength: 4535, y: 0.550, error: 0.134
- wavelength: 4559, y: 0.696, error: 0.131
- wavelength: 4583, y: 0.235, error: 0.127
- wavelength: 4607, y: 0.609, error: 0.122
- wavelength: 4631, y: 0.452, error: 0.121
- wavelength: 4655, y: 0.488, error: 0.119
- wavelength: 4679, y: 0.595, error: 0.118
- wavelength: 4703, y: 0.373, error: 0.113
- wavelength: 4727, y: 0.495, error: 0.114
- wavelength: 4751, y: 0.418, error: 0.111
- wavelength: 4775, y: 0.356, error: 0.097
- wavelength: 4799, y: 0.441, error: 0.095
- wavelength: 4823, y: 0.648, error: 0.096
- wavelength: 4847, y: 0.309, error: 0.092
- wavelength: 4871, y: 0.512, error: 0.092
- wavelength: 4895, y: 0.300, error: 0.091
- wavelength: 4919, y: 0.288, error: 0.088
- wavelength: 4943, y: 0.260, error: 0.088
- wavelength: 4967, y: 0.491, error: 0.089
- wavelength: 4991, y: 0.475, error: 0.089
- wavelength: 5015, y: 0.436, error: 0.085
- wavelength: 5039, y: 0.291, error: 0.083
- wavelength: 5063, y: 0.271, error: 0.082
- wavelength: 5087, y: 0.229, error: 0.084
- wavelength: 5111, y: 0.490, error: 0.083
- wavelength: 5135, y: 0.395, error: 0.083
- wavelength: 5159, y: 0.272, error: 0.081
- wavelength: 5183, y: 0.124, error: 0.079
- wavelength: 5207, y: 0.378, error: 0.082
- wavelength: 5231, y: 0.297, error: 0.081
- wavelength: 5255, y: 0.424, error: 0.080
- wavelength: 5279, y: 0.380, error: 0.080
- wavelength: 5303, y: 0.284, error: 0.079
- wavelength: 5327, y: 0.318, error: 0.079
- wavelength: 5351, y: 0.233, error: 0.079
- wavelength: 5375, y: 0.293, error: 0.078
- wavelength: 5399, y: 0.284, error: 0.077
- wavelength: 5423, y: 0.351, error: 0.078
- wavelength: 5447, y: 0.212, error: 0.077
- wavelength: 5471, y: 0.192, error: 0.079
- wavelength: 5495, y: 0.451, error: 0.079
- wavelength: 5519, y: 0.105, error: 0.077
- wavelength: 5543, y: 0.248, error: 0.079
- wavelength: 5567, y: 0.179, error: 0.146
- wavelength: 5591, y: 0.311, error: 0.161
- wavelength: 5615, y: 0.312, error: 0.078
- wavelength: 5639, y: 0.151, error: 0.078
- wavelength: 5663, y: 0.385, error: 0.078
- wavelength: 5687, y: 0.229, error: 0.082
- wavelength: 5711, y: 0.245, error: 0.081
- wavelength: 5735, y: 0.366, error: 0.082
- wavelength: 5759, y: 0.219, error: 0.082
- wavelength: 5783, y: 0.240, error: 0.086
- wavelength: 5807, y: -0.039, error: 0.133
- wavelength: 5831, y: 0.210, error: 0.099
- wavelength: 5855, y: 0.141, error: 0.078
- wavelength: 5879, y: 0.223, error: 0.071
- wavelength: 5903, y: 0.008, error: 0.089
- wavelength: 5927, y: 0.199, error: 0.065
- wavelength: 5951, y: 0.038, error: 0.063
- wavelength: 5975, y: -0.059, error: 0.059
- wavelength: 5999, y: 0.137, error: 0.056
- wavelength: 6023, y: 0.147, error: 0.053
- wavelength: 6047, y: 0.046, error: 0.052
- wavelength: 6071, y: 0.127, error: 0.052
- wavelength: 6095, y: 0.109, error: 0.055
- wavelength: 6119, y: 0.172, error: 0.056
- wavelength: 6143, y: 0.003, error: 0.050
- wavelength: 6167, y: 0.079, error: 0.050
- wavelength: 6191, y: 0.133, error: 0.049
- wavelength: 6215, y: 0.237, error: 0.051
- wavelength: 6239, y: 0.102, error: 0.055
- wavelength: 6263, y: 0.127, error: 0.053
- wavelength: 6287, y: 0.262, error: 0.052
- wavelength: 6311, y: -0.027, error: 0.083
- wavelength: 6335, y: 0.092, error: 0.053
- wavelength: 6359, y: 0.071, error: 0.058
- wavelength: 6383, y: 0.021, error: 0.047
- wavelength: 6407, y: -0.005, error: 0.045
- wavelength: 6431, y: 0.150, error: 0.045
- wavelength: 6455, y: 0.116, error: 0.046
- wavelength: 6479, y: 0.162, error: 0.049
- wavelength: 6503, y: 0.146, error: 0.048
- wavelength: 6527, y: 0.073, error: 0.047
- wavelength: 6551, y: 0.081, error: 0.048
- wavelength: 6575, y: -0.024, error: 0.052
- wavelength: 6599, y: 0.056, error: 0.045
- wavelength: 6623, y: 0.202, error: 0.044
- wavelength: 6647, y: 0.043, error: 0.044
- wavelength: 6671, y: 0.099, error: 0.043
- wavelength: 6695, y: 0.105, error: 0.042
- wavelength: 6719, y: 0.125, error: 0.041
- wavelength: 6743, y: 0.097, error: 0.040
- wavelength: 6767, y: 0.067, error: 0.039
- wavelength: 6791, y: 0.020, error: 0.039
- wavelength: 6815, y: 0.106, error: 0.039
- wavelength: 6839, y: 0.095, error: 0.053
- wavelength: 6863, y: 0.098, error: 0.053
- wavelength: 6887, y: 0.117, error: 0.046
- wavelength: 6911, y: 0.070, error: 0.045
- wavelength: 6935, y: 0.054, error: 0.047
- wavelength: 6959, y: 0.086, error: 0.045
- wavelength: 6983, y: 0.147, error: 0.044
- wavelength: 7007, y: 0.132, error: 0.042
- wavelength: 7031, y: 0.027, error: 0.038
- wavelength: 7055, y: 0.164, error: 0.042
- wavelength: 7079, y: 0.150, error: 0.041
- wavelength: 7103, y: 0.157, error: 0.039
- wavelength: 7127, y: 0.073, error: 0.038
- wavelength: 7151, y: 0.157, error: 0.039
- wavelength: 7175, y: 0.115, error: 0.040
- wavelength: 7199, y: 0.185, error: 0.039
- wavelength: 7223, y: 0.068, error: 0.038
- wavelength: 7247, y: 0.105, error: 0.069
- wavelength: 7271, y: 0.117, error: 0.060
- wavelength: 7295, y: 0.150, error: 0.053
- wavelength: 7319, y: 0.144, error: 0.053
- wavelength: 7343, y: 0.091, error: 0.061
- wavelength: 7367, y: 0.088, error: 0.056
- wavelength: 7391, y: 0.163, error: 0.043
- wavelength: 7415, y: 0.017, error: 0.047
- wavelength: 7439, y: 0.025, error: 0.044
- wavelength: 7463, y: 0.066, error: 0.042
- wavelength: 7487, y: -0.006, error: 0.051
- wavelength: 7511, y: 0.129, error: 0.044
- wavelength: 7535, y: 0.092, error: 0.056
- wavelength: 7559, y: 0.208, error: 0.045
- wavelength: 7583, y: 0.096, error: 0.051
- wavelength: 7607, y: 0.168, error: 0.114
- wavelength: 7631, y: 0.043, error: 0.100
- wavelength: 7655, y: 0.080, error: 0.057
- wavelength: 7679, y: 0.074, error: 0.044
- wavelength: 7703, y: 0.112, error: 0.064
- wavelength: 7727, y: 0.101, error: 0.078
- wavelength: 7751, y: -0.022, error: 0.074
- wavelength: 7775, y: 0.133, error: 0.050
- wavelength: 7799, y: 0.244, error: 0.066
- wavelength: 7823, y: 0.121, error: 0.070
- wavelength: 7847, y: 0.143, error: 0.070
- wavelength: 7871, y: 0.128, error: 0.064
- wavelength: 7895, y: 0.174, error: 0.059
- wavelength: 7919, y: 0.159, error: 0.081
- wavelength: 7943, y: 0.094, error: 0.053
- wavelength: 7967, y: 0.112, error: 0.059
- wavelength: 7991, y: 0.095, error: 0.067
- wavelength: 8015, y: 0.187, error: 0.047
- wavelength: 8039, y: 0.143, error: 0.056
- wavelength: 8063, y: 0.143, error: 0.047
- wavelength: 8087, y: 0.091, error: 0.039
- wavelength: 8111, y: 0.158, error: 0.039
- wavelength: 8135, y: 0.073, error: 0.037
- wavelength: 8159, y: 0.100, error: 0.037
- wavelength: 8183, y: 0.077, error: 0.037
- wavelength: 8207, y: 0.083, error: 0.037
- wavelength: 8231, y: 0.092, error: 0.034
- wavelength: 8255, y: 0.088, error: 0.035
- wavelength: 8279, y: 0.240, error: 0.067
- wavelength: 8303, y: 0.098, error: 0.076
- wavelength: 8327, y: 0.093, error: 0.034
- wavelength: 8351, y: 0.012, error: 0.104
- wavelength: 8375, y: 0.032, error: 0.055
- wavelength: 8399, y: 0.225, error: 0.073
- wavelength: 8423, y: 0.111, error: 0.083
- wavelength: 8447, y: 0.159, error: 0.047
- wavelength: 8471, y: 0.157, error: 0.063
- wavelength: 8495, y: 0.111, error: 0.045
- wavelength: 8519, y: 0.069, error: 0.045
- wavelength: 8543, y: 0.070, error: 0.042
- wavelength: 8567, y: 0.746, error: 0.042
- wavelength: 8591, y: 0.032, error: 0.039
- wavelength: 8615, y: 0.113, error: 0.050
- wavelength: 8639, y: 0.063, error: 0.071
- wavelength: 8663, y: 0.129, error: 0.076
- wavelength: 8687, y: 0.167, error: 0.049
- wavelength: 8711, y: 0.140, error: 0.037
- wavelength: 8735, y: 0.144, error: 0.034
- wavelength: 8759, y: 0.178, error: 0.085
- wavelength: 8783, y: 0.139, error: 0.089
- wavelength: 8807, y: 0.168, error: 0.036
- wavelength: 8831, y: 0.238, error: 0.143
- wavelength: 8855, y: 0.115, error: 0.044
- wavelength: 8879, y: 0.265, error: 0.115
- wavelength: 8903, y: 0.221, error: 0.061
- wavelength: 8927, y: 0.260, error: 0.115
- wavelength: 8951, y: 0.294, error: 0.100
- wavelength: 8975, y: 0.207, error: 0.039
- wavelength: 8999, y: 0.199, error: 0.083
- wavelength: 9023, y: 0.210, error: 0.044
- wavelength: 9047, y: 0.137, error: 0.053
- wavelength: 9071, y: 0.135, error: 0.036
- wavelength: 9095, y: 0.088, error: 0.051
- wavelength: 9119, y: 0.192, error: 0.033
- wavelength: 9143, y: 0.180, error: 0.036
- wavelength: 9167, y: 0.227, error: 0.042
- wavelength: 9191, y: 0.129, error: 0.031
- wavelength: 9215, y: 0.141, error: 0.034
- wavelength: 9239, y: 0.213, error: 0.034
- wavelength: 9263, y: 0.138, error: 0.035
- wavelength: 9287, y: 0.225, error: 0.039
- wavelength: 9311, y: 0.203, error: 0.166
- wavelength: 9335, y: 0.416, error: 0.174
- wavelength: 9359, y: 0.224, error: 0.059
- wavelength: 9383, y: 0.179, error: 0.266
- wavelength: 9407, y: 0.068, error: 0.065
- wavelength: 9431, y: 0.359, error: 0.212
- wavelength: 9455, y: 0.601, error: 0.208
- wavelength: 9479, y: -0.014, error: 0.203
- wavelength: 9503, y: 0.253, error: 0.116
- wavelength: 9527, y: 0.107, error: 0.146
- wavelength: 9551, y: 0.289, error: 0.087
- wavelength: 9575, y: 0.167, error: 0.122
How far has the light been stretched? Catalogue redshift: 1.297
